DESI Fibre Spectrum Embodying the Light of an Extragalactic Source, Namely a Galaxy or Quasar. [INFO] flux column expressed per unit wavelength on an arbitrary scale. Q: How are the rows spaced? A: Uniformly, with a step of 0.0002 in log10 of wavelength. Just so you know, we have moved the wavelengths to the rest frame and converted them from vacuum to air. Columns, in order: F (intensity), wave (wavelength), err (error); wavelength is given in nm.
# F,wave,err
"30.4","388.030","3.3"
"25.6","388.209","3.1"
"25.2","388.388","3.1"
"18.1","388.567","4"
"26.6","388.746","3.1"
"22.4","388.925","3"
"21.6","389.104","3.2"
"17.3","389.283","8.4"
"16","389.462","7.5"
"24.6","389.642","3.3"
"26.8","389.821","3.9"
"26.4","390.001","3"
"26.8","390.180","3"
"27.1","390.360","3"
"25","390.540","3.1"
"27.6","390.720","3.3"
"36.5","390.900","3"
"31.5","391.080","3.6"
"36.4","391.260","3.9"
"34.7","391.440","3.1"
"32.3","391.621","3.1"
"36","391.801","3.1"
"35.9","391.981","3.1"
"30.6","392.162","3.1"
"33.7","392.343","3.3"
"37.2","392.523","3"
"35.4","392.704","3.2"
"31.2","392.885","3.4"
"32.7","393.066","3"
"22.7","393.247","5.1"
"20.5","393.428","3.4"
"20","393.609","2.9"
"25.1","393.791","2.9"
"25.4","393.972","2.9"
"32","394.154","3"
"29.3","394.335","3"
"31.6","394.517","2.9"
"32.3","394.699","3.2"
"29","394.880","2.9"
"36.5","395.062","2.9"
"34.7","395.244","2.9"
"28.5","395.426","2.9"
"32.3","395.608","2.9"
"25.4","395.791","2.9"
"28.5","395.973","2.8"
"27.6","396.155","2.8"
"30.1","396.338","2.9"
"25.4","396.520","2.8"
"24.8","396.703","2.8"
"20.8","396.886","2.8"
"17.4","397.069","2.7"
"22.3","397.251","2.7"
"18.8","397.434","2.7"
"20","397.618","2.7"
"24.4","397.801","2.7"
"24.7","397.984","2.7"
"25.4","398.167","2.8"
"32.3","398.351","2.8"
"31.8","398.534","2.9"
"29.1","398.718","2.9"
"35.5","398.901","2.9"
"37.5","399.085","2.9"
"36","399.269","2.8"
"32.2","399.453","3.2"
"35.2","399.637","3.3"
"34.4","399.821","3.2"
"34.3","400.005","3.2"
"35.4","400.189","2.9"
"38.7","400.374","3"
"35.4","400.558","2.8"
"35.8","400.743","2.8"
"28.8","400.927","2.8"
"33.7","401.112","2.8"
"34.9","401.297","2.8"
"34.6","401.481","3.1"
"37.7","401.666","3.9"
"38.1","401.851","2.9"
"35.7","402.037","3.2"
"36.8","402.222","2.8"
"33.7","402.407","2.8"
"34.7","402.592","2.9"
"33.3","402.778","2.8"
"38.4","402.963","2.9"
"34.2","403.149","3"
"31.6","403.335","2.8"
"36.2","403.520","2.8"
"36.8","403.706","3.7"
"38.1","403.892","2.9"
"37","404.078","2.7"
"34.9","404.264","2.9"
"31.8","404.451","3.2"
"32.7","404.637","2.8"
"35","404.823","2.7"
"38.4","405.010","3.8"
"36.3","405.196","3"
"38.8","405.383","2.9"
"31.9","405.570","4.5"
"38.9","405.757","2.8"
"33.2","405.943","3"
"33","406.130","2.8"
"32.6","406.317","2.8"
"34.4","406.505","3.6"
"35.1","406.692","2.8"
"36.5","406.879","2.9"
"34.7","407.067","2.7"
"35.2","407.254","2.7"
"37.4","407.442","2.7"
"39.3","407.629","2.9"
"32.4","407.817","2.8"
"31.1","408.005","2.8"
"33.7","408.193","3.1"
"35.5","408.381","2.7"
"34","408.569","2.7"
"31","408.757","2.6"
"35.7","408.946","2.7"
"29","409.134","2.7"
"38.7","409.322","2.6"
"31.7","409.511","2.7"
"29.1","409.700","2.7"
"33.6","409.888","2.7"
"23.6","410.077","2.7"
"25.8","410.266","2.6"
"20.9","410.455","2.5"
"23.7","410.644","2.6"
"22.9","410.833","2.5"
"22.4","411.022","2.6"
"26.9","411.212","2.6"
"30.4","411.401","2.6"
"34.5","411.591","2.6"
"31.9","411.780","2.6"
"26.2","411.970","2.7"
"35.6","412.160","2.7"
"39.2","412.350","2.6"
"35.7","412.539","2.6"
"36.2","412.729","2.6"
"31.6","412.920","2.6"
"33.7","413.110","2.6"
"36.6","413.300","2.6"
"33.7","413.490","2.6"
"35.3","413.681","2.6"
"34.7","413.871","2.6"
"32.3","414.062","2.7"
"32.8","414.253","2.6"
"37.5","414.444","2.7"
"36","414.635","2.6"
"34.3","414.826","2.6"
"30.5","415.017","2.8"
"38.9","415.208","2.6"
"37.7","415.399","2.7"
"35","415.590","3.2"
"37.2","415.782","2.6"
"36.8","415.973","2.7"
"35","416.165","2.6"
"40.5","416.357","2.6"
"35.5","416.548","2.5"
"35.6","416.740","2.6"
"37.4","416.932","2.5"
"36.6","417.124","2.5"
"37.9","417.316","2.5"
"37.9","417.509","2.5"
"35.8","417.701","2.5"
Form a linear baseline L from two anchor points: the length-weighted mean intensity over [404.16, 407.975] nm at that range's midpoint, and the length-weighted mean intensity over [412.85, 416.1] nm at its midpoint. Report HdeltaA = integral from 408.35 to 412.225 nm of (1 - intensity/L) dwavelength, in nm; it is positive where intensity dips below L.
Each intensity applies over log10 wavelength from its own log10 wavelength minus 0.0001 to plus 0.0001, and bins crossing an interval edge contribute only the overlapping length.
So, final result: 0.61 nm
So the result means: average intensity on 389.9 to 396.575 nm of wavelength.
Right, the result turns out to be 30.1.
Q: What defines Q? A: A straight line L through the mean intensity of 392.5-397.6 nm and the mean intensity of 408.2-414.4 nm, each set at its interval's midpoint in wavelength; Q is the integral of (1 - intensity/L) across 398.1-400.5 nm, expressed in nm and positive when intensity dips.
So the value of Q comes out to -0.44 nm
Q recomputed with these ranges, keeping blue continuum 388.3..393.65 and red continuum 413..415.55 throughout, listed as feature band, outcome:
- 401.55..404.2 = -0.36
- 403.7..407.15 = -0.31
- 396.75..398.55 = 0.39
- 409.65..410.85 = 0.29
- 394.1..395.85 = -0.12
